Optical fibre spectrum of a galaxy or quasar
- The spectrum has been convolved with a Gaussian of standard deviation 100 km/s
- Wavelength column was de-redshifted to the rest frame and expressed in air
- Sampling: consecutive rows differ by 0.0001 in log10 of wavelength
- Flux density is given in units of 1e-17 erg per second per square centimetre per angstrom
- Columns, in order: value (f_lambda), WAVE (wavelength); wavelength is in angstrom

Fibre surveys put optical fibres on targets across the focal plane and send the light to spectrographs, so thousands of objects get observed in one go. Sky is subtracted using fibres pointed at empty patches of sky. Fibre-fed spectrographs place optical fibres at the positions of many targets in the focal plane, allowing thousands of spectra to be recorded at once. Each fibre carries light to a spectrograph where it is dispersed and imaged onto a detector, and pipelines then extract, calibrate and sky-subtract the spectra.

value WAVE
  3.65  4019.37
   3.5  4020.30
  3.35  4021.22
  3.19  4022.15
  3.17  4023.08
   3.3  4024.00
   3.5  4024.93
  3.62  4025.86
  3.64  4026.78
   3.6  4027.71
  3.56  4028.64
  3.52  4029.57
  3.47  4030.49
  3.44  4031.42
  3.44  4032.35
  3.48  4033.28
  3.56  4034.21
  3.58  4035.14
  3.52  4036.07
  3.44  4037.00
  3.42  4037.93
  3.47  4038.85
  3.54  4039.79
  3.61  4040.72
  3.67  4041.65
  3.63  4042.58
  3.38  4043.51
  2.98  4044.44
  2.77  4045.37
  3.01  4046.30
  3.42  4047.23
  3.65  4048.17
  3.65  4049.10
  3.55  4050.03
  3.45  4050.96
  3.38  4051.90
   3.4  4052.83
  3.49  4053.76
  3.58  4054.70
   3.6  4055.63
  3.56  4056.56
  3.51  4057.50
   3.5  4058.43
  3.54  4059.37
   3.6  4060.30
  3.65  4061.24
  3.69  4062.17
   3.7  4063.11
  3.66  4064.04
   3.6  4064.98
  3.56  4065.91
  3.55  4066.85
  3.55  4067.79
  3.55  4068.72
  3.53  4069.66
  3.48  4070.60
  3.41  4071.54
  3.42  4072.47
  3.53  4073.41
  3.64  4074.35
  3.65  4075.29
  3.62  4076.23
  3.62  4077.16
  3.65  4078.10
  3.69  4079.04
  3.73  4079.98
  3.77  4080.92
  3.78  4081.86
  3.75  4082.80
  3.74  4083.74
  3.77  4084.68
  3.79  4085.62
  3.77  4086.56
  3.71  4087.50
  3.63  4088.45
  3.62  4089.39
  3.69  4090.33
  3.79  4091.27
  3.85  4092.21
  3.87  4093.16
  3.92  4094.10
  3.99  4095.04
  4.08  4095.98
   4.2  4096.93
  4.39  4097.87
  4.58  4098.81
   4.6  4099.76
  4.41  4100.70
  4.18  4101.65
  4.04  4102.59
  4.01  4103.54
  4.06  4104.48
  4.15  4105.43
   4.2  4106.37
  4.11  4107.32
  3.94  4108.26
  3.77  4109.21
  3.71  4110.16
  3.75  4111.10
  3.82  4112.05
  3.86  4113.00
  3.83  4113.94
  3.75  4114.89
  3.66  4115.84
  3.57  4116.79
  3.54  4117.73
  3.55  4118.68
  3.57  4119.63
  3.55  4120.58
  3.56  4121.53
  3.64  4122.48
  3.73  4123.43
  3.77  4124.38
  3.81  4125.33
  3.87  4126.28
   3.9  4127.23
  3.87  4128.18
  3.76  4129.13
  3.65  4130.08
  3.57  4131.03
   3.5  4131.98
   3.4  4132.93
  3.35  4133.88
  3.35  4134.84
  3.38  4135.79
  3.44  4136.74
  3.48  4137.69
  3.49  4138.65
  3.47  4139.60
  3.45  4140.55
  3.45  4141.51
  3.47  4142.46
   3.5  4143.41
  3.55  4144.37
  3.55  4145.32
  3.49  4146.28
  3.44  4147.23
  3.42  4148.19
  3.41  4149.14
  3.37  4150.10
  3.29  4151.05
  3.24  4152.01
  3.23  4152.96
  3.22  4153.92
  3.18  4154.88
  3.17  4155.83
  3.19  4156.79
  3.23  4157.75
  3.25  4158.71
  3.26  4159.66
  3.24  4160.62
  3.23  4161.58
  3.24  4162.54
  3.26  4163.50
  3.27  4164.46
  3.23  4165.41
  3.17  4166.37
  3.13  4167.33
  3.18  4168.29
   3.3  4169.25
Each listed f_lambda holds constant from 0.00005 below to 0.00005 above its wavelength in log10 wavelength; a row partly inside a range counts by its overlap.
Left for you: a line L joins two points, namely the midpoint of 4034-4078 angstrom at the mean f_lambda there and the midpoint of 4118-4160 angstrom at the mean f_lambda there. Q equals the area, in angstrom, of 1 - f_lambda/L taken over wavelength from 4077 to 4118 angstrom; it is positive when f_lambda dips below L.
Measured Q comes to -4.7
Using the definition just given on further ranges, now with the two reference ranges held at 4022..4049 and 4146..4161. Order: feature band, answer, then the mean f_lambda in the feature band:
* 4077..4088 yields -1.2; 3.73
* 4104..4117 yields -2.1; 3.88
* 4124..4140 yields -1.3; 3.59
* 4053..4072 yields -0.9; 3.56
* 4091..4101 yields -2.4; 4.16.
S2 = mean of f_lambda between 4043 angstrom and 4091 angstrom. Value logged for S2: 3.56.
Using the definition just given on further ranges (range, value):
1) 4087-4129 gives 3.89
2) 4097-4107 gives 4.26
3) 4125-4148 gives 3.55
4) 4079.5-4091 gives 3.73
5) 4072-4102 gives 3.86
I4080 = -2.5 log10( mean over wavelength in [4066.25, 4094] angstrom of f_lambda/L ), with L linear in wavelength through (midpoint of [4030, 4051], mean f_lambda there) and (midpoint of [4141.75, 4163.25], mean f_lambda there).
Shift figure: -0.08 mag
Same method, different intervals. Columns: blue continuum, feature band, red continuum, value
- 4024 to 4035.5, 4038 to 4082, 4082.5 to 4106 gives 0.06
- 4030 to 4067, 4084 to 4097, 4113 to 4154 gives -0.09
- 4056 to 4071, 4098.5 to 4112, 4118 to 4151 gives -0.15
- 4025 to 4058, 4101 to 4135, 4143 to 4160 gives -0.12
